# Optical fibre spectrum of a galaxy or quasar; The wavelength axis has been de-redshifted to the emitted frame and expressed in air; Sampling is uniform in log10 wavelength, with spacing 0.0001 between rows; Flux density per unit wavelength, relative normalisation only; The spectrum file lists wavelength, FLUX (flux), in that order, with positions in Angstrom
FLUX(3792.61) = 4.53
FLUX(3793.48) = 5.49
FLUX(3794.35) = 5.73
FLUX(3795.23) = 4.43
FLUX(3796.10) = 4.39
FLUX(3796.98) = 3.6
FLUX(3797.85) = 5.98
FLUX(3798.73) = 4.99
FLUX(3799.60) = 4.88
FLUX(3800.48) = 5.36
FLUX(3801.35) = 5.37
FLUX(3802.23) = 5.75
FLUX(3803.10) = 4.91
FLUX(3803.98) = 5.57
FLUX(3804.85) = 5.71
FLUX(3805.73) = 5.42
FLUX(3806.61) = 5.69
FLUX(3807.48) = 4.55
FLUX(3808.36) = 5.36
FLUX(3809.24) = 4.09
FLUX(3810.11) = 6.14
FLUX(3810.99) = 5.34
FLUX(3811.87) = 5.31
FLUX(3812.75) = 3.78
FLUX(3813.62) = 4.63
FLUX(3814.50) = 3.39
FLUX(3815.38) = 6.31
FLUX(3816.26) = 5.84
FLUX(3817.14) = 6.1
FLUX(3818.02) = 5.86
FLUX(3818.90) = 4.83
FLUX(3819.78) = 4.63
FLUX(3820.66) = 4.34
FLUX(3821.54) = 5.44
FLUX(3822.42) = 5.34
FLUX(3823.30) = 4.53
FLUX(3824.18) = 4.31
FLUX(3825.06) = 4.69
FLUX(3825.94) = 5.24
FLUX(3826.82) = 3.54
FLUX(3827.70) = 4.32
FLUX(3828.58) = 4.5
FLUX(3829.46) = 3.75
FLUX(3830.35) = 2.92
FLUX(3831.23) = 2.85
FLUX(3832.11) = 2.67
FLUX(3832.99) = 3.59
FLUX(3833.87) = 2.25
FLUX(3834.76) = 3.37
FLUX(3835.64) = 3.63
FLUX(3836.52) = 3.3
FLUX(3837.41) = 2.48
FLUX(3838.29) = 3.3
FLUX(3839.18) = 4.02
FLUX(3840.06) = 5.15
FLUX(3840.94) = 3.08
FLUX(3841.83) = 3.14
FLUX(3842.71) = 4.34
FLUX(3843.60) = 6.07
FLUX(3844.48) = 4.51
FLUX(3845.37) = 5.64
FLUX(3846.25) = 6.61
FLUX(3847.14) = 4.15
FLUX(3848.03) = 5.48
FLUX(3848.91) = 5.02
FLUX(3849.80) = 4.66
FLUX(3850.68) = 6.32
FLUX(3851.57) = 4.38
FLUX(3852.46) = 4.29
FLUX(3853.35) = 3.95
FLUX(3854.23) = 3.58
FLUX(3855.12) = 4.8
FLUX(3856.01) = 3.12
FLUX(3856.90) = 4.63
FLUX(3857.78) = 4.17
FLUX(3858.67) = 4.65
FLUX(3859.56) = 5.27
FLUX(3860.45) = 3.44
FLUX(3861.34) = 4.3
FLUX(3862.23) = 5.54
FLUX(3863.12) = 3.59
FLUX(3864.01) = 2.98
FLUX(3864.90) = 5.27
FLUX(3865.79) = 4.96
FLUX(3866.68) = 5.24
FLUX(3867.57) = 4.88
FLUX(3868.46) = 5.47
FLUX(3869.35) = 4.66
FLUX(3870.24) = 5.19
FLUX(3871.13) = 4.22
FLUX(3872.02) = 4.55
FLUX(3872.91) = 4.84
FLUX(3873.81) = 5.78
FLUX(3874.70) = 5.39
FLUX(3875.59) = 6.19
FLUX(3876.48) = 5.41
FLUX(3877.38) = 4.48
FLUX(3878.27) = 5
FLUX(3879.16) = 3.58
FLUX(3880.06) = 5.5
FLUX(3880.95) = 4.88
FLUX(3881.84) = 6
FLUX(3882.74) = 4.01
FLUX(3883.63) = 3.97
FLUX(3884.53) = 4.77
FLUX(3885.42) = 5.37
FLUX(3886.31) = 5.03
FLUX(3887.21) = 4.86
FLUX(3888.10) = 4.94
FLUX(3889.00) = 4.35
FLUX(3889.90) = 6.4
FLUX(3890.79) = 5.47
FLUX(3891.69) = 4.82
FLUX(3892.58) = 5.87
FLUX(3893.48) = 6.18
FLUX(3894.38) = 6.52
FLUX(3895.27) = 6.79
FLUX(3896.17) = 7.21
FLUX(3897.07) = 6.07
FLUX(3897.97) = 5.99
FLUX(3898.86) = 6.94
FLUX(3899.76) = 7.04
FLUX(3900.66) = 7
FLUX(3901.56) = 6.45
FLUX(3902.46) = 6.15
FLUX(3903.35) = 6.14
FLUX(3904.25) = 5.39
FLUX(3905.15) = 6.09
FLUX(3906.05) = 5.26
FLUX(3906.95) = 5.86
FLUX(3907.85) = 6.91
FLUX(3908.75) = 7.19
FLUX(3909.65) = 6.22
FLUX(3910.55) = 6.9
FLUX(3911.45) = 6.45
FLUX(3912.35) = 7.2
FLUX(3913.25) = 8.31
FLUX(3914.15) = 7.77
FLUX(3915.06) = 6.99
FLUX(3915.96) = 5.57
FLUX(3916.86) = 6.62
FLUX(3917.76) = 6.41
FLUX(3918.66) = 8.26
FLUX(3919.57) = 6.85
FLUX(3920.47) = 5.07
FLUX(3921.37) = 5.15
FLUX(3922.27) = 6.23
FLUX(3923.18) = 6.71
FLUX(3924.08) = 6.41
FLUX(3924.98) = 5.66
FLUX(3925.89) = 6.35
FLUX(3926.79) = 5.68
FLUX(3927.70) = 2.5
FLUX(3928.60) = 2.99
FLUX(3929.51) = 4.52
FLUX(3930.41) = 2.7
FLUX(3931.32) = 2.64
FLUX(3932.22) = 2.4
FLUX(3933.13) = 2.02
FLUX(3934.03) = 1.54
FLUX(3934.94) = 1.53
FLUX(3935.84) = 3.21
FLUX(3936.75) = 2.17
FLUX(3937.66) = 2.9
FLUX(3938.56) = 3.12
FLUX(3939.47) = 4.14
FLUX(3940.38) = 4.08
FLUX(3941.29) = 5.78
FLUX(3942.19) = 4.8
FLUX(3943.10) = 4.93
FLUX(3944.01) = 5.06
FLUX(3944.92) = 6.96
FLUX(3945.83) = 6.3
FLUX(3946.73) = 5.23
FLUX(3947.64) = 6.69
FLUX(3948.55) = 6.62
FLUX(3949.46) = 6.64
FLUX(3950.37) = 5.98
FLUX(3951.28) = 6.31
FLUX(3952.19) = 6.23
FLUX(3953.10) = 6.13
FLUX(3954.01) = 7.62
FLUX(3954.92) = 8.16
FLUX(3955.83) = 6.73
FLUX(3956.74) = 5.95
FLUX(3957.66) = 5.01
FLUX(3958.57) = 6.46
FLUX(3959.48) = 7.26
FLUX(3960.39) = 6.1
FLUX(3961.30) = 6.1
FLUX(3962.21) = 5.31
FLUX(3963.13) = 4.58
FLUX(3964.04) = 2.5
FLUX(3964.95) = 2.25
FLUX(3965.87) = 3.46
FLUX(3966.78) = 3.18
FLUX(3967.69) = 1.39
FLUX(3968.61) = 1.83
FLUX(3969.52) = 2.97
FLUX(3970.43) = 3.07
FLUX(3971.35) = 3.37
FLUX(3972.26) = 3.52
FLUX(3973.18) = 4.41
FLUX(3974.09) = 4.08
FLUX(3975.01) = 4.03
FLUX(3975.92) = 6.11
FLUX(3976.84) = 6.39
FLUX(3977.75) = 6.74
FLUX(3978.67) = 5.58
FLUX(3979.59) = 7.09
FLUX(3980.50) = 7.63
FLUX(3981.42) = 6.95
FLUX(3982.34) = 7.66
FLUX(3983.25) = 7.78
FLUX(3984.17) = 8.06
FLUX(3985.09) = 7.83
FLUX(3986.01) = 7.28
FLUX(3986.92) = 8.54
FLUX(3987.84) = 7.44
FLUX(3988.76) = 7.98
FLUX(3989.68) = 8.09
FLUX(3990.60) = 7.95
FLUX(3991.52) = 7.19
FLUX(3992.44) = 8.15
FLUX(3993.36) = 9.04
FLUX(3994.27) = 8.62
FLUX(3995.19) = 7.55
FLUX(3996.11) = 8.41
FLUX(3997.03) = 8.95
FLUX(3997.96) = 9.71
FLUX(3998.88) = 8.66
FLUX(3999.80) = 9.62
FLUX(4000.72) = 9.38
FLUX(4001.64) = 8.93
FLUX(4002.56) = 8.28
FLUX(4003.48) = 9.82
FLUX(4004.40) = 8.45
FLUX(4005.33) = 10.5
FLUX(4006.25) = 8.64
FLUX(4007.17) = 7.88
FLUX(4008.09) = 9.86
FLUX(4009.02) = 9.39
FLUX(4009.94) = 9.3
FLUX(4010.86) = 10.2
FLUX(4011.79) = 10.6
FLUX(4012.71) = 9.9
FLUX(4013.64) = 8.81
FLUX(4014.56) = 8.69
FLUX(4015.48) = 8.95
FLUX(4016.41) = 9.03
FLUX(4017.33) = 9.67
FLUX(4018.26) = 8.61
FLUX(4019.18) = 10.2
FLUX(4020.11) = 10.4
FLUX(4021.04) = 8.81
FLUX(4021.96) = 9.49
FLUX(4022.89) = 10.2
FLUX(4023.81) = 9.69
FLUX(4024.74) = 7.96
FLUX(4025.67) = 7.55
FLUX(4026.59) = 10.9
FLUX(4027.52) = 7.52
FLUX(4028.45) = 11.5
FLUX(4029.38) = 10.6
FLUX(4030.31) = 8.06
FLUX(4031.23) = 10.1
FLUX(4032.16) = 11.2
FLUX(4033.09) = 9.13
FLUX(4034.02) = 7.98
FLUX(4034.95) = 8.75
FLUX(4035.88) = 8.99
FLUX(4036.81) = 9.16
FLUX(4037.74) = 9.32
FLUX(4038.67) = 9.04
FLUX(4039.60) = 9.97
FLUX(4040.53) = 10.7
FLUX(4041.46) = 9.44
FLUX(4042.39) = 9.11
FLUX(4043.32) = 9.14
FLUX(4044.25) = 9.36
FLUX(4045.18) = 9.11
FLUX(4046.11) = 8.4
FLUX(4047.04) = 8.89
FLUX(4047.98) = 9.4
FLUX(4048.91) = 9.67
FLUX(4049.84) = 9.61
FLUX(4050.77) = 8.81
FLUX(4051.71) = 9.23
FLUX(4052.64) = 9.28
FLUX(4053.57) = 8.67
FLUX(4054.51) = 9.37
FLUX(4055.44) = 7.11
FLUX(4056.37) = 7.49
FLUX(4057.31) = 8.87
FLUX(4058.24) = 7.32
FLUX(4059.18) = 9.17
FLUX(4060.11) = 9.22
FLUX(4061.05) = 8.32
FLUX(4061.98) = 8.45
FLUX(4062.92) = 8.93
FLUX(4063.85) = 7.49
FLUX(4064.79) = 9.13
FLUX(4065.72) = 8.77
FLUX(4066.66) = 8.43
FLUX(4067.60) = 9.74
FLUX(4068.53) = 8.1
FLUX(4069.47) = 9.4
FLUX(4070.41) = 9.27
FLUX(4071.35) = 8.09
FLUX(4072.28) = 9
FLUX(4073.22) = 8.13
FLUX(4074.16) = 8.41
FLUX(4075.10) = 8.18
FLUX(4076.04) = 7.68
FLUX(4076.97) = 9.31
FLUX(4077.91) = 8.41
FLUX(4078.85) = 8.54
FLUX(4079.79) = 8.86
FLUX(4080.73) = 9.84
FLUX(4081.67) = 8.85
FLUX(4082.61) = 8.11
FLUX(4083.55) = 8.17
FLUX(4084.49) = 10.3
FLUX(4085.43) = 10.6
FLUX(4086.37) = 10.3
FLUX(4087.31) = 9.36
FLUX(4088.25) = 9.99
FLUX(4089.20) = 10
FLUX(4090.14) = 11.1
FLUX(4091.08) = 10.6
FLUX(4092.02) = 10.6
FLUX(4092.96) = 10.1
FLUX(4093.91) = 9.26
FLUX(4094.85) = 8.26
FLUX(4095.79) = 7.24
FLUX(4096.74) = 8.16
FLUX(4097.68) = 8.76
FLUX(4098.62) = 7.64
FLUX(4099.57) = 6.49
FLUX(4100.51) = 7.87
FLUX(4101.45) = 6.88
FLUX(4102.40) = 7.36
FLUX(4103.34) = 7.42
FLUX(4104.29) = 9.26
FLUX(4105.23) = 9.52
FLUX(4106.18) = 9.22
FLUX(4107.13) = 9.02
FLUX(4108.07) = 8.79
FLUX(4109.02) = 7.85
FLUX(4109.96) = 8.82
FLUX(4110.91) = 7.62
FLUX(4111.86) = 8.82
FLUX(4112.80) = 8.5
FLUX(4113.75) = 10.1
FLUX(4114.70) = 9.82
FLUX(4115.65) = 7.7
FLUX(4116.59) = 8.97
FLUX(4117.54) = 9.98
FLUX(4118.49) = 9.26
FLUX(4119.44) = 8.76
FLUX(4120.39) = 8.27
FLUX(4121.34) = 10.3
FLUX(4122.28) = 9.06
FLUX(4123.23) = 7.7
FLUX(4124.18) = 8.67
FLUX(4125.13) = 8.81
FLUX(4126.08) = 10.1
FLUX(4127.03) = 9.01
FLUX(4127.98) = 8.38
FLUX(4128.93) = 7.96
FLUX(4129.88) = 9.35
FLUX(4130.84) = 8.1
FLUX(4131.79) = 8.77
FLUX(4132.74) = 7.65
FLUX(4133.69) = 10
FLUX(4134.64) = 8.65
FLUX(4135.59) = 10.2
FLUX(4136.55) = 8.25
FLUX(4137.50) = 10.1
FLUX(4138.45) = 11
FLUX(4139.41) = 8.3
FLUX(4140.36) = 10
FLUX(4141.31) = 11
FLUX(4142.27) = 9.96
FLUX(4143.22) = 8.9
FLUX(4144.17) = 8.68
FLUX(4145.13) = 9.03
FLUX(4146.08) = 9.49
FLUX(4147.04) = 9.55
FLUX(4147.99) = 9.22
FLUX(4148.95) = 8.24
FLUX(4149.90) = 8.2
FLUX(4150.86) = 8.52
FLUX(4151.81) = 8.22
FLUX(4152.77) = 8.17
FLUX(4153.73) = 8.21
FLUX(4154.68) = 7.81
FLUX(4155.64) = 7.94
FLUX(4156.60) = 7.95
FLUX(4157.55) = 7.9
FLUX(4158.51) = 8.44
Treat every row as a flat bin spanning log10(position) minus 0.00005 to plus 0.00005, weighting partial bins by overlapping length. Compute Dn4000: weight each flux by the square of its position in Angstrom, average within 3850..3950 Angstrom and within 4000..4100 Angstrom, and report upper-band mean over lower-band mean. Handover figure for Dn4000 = 1.9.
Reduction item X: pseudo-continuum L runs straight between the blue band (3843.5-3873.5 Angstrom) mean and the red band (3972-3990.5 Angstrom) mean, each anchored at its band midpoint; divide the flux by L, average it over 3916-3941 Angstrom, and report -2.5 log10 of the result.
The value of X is 0.30 mag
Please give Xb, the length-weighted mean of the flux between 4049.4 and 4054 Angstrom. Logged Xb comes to 9.12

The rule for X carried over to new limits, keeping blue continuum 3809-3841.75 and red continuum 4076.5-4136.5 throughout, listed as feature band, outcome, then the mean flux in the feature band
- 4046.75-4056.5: -0.12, 8.91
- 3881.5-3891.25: 0.06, 5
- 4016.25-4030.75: -0.24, 9.39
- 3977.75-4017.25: -0.19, 8.52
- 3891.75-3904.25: -0.17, 6.4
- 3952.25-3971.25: 0.33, 4.8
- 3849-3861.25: 0.08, 4.42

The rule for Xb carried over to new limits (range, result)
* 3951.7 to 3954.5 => 6.68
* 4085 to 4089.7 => 10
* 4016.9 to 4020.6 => 9.69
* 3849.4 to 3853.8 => 4.72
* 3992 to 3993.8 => 8.59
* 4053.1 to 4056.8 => 8.18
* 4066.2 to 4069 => 8.76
